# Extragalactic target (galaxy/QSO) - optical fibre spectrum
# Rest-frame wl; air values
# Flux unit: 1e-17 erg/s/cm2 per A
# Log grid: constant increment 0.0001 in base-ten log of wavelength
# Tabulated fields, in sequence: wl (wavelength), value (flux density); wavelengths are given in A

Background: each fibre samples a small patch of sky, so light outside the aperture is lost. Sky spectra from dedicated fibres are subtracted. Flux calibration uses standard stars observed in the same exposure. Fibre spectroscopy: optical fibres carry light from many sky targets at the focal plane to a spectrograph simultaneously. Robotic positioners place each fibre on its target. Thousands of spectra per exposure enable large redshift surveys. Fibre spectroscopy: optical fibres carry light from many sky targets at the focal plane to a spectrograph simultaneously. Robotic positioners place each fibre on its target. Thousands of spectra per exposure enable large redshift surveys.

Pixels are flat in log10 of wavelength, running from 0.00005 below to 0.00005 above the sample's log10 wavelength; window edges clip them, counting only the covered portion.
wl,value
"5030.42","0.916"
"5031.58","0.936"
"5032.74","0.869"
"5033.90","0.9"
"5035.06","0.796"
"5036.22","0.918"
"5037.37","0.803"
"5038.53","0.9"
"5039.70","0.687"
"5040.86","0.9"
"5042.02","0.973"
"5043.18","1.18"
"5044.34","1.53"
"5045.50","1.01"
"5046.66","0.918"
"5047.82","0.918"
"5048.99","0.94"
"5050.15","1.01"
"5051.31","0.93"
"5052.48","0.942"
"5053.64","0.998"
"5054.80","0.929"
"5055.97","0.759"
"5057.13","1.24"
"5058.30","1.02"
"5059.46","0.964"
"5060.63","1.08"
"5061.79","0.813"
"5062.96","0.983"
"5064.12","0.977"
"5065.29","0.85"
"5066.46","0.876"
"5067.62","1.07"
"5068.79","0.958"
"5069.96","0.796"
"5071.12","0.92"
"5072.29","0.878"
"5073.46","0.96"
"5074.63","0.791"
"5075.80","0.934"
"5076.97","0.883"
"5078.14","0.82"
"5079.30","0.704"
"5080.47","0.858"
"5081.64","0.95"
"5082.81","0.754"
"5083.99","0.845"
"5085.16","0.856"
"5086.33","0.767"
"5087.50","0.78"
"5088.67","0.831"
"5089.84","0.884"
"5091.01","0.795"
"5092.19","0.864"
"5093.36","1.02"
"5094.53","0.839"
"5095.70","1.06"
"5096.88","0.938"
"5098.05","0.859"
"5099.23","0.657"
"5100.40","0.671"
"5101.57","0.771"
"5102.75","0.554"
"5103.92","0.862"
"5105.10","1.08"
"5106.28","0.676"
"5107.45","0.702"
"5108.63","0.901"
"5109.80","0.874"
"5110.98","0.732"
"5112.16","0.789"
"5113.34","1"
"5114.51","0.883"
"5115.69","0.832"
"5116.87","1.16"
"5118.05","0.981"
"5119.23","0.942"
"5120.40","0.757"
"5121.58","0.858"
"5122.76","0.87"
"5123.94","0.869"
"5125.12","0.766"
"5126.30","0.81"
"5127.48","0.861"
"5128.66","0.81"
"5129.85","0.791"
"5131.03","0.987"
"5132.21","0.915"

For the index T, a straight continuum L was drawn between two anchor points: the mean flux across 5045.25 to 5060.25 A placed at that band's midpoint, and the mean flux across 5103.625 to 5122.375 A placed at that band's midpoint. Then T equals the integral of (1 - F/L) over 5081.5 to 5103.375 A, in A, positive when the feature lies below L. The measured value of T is 2.04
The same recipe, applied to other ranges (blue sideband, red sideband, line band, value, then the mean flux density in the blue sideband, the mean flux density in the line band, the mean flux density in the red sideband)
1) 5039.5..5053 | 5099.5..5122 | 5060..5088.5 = 1.7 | 1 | 0.879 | 0.841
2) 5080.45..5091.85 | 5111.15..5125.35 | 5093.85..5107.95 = 0.8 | 0.831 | 0.808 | 0.891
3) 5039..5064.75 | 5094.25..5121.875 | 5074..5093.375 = 1.5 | 0.986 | 0.838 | 0.849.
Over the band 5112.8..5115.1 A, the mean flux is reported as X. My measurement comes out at 0.943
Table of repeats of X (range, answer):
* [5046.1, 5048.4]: 0.919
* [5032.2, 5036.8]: 0.872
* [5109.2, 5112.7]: 0.799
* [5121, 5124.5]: 0.865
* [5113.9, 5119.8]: 0.96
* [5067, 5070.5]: 0.943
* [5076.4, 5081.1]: 0.819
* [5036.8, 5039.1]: 0.852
